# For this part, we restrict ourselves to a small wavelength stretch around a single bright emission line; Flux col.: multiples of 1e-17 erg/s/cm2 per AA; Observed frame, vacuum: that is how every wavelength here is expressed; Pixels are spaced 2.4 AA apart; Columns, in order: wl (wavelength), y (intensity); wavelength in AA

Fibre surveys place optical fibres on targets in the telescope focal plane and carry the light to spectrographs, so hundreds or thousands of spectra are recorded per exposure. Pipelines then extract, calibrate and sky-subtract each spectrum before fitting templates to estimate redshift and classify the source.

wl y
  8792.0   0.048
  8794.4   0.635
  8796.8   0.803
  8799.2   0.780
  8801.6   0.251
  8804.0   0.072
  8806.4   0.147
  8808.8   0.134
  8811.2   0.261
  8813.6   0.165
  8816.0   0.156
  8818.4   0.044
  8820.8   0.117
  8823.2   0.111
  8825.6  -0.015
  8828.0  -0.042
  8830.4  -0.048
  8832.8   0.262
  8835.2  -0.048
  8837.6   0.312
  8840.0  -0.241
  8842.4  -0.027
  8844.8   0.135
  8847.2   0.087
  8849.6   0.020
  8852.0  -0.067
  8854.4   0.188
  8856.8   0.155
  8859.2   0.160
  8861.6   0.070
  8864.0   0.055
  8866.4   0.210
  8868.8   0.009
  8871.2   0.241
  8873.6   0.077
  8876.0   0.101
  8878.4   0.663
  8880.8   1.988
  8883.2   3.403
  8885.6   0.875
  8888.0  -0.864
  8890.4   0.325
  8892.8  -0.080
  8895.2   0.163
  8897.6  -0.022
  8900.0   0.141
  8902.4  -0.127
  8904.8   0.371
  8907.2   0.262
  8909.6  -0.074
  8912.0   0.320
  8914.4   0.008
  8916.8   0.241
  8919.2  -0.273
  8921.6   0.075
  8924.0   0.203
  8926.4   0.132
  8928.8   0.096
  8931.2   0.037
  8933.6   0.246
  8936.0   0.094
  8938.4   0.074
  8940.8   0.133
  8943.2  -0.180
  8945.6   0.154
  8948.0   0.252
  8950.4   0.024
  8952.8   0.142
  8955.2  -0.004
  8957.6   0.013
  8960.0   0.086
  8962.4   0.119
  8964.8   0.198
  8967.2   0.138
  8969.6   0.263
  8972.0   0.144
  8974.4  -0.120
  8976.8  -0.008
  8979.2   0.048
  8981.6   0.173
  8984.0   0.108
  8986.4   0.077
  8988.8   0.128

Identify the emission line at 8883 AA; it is [O III] 5007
